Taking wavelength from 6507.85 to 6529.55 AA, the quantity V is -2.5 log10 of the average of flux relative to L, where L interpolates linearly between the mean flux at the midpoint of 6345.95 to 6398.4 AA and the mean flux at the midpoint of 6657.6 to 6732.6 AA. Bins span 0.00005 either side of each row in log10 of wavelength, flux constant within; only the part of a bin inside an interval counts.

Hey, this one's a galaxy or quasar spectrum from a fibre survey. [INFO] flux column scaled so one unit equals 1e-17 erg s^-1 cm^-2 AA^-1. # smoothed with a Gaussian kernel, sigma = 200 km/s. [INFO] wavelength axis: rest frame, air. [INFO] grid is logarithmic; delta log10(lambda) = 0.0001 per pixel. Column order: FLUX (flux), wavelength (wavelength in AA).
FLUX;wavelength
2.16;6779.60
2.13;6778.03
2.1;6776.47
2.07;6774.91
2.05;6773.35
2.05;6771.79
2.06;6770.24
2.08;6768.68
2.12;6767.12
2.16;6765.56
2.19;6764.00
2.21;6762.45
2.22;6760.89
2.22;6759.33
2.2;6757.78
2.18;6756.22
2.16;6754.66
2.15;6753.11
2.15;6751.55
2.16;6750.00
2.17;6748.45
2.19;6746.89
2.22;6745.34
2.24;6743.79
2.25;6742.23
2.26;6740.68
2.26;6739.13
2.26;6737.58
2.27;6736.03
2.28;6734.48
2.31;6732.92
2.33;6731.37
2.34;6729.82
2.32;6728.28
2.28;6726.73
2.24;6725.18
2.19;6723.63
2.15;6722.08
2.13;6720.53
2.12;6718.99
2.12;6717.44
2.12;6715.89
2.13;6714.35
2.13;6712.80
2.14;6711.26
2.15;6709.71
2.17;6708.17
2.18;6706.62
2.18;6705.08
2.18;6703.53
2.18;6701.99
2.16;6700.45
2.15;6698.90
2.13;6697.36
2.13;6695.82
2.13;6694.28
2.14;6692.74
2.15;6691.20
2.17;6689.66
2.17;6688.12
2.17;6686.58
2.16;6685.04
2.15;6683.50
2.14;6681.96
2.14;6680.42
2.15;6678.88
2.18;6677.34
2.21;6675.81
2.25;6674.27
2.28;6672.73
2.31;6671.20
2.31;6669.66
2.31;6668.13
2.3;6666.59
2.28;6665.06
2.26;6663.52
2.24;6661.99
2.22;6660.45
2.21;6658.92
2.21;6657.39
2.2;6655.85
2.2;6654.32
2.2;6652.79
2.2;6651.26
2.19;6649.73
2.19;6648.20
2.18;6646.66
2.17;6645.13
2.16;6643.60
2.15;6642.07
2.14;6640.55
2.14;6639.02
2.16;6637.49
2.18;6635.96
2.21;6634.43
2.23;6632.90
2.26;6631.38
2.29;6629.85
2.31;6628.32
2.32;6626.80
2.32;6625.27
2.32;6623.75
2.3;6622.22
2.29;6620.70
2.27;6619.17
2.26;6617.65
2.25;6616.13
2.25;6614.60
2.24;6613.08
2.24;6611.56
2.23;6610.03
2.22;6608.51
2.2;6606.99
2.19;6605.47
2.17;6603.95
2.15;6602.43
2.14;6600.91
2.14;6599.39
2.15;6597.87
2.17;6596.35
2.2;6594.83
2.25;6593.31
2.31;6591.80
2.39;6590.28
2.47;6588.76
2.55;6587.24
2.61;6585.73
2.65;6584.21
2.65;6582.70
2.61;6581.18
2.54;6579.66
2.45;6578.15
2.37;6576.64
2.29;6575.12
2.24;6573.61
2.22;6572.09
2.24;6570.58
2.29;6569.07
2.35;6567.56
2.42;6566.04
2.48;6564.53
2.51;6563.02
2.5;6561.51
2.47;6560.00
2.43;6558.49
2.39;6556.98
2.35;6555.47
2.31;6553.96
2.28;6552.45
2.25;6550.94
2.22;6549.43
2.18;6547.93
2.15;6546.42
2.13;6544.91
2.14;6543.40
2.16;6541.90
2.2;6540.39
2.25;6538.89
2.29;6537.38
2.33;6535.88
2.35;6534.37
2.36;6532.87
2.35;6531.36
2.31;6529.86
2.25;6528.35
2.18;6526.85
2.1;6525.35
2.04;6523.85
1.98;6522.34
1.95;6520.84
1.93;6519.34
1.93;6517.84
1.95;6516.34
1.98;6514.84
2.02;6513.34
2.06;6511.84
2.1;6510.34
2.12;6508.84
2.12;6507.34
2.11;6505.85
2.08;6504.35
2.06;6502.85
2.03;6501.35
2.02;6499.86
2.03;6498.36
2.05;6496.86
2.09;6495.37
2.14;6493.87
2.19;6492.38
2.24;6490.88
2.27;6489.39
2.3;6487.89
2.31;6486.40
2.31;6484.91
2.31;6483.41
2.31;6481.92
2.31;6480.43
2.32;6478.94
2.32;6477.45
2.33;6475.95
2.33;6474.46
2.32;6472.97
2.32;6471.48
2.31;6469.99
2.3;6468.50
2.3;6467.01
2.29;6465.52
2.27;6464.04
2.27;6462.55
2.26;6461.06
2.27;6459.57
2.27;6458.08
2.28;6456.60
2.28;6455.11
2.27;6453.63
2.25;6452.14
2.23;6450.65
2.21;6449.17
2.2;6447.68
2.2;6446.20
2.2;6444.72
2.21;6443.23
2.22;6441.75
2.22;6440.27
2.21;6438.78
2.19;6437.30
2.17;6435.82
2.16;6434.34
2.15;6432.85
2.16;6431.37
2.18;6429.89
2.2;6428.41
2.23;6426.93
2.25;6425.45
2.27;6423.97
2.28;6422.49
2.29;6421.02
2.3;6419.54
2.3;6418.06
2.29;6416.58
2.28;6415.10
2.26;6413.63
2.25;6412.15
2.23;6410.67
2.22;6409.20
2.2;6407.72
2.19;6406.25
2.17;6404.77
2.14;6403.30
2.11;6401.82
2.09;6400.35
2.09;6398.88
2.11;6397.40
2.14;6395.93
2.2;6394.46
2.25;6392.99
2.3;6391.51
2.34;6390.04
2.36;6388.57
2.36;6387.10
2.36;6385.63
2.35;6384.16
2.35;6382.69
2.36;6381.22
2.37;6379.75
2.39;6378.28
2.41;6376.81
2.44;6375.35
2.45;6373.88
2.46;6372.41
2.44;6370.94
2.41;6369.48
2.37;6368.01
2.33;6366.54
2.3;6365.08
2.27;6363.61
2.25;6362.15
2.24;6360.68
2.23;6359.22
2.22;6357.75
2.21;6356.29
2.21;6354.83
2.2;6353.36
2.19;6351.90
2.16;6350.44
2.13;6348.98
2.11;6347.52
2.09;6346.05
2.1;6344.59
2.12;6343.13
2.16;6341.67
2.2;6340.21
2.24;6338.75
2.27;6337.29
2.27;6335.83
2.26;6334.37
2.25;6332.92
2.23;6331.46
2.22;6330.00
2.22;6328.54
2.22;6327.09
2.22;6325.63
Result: 0.10 mag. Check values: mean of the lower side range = 2.29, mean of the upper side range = 2.2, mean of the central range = 2.05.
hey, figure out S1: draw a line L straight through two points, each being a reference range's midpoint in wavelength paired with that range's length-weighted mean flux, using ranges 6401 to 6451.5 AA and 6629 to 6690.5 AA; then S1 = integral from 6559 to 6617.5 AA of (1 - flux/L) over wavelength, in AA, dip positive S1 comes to -3.4 AA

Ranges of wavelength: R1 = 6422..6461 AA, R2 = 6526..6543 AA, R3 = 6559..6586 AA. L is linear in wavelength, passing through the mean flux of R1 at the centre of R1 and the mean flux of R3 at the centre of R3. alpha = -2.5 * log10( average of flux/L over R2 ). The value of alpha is 0.047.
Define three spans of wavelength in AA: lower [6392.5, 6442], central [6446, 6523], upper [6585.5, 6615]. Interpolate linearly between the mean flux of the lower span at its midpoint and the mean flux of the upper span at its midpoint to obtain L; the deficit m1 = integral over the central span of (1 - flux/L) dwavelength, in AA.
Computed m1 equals 1.3 AA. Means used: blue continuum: 2.21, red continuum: 2.26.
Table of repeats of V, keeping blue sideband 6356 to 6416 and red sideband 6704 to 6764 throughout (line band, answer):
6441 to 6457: 0.02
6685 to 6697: 0.03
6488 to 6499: 0.05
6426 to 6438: 0.04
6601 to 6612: 0.02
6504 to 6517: 0.10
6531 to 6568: -0.03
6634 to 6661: 0.02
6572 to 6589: -0.11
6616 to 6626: -0.03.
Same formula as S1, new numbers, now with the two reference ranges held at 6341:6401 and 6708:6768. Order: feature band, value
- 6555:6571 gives -1.2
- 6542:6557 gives 0.0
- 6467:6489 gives -0.6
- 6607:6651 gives -0.2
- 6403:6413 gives 0.3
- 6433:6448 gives 0.4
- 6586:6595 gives -0.6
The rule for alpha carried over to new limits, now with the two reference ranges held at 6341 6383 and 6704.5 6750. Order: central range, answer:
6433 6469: 0.01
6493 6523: 0.11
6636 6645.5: 0.03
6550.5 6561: -0.06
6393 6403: 0.07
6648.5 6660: 0.01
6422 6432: 0.02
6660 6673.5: -0.03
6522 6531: 0.04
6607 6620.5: -0.01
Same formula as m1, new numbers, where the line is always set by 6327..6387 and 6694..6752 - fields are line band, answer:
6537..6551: 0.3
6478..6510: 1.0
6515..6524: 1.1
